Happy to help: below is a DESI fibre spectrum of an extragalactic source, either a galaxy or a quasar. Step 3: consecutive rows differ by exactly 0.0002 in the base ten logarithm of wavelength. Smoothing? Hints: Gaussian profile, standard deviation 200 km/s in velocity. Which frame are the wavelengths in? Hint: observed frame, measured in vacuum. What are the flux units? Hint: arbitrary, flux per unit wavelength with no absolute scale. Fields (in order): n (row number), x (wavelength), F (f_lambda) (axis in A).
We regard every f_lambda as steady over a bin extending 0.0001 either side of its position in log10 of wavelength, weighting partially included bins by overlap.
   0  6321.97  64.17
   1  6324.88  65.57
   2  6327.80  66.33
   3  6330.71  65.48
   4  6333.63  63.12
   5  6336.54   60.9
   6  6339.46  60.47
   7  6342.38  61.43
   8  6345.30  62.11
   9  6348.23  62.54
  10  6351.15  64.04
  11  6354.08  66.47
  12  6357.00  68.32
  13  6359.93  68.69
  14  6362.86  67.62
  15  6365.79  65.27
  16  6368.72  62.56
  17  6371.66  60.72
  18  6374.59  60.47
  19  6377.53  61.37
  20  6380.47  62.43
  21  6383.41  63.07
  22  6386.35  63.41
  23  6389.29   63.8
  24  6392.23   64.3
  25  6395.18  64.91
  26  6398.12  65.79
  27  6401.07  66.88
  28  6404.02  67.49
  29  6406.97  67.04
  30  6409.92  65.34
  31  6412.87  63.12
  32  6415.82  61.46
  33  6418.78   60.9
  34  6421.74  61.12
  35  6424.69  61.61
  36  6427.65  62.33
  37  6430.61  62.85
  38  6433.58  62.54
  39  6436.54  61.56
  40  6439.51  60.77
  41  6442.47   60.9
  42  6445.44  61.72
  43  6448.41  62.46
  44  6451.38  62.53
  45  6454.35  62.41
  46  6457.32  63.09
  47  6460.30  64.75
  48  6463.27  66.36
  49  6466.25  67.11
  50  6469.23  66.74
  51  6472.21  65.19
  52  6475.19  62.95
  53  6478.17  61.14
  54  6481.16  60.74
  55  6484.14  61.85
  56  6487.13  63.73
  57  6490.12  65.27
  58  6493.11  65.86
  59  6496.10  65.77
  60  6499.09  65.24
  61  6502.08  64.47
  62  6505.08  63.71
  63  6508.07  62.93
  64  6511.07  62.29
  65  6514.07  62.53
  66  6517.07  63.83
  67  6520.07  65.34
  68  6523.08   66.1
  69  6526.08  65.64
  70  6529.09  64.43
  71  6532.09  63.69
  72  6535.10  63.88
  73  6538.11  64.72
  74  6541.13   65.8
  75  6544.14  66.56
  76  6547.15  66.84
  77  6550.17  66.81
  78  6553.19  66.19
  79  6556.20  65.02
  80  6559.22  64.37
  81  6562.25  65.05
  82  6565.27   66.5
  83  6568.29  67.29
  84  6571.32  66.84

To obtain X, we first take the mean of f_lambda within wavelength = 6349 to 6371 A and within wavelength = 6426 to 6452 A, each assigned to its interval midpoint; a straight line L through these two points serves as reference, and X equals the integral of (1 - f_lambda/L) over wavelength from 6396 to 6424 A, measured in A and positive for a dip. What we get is -0.4 A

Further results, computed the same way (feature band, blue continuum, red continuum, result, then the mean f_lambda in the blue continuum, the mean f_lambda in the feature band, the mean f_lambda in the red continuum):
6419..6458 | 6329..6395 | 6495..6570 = 1.40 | 63.6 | 61.9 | 65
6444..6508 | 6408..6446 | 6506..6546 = -0.68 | 62.1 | 63.9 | 64.5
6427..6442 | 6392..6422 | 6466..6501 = 0.58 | 64.5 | 61.9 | 64.2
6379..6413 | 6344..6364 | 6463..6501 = 0.20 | 65.7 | 64.9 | 64.4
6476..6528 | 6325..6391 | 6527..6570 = 0.94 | 63.7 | 63.9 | 65.5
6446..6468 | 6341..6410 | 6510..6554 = 0.23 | 64.4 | 64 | 65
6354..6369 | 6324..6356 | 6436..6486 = -0.79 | 63.5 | 66.8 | 63.1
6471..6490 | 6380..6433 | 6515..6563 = 0.54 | 63.8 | 62.7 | 65.2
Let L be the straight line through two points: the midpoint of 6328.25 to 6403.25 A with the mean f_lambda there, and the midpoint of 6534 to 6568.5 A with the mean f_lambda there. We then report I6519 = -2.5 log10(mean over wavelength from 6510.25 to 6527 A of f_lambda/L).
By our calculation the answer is 0.02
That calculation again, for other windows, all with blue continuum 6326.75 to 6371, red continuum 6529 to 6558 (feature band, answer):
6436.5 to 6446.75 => 0.06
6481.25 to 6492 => 0.03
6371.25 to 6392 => 0.04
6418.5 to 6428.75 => 0.05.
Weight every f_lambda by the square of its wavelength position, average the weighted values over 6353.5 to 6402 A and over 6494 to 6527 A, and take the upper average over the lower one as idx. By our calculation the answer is 1.0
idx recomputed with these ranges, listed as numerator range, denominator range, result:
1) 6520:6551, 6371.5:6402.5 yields 1.08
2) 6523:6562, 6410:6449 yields 1.09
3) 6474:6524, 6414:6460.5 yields 1.05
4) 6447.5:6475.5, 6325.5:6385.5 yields 1.05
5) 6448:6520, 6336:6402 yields 1.04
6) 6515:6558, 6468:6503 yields 1.04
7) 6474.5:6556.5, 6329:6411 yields 1.05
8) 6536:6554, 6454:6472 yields 1.04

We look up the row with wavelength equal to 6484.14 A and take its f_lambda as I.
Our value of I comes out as 61.85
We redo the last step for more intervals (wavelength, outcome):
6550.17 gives 66.81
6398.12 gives 65.79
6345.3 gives 62.11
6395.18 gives 64.91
